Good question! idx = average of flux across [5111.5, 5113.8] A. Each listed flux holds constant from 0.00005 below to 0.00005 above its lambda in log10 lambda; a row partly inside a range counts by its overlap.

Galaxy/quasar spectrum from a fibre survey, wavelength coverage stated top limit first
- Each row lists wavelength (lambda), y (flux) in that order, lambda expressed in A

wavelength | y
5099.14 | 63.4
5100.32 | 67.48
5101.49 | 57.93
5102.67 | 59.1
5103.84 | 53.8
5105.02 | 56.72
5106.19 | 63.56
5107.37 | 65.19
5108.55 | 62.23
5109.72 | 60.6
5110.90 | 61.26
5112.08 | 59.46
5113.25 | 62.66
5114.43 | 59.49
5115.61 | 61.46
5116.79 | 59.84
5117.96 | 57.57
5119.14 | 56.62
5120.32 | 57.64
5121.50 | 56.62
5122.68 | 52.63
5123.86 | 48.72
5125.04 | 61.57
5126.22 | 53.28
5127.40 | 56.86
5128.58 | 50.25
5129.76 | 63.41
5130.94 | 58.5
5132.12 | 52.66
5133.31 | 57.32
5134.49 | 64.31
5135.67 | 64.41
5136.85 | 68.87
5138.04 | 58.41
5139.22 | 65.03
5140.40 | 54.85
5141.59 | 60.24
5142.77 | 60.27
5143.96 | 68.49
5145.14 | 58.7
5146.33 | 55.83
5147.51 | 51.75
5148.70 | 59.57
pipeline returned 61.2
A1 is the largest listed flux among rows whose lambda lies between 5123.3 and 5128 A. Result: 61.57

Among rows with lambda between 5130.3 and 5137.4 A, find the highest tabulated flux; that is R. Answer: 68.87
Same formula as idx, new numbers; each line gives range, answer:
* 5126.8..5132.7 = 56.4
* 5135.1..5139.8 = 64.2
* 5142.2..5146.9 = 60.8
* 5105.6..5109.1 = 63.6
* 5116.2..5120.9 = 58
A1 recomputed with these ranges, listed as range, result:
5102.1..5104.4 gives 59.1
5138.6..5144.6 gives 68.49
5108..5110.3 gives 62.23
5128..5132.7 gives 63.41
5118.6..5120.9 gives 57.64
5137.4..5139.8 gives 65.03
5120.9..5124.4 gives 56.62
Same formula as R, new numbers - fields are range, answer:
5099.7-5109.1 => 67.48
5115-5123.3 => 61.46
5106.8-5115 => 65.19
